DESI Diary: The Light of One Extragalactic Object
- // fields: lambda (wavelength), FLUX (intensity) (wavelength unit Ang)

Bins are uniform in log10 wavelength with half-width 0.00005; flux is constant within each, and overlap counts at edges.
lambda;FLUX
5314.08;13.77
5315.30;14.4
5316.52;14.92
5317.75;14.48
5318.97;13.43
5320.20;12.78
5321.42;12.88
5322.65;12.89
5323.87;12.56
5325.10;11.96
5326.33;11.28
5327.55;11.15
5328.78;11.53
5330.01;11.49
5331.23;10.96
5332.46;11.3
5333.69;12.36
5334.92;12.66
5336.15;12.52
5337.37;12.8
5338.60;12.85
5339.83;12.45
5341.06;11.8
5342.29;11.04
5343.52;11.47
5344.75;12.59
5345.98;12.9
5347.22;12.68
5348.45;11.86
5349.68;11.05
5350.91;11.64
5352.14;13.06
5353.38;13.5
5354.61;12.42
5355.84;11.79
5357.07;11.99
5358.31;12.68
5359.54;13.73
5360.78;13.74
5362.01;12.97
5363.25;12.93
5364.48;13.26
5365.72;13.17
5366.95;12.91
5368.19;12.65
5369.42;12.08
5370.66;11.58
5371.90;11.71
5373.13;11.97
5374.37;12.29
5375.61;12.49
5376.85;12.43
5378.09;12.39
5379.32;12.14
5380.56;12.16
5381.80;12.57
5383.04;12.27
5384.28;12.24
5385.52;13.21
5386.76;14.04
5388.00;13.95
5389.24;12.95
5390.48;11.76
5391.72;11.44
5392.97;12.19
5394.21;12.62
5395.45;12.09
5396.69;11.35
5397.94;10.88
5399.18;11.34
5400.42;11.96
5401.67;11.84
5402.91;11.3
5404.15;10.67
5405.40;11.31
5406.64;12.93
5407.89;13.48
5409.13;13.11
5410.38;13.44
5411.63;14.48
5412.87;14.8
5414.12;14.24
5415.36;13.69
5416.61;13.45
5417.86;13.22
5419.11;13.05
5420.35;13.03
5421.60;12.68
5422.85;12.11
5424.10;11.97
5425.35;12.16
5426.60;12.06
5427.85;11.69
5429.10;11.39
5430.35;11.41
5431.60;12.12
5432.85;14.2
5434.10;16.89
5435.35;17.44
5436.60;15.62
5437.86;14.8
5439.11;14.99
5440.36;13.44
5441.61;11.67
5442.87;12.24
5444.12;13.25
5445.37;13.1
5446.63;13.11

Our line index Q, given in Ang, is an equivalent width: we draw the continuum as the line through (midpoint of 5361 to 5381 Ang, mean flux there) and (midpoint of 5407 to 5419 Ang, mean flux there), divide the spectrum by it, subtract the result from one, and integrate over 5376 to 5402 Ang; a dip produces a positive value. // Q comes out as 1.43 Ang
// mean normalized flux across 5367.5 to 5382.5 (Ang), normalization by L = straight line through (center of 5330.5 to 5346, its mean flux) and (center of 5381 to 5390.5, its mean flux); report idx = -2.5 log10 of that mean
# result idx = 0.047 mag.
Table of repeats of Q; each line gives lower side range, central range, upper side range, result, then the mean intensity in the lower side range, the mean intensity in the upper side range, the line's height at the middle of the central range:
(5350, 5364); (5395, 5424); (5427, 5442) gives 1.8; 12.7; 13.8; 13.5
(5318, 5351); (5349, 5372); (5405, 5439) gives -0.1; 12.1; 13.4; 12.5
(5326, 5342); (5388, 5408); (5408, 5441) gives 1.8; 11.9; 13.5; 13.1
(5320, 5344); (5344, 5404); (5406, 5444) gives 1.2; 12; 13.4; 12.6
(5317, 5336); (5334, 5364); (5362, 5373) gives -0.1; 12.3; 12.5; 12.4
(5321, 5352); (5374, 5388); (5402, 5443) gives 0.0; 12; 13.2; 12.6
